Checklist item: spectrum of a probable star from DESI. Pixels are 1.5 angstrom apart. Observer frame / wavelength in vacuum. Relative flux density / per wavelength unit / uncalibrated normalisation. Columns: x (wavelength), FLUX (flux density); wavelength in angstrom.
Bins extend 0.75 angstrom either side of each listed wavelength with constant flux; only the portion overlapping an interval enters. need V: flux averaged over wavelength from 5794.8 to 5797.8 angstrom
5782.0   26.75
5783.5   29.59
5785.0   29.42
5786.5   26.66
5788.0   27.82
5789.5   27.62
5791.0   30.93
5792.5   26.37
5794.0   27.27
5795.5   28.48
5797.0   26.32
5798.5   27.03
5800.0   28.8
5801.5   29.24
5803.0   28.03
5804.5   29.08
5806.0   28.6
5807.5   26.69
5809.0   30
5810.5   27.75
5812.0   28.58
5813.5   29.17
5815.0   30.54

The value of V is 27.4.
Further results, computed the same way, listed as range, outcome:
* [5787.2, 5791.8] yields 28.7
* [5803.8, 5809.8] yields 28.6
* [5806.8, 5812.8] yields 28.3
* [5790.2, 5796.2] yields 28.3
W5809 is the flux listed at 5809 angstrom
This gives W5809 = 30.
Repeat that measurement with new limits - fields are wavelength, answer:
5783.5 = 29.59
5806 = 28.6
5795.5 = 28.48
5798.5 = 27.03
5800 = 28.8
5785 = 29.42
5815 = 30.54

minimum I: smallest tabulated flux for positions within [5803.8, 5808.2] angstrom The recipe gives 26.69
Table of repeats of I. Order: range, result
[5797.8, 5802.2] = 27.03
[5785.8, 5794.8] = 26.37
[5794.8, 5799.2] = 26.32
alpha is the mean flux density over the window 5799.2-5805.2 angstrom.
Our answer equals 28.8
